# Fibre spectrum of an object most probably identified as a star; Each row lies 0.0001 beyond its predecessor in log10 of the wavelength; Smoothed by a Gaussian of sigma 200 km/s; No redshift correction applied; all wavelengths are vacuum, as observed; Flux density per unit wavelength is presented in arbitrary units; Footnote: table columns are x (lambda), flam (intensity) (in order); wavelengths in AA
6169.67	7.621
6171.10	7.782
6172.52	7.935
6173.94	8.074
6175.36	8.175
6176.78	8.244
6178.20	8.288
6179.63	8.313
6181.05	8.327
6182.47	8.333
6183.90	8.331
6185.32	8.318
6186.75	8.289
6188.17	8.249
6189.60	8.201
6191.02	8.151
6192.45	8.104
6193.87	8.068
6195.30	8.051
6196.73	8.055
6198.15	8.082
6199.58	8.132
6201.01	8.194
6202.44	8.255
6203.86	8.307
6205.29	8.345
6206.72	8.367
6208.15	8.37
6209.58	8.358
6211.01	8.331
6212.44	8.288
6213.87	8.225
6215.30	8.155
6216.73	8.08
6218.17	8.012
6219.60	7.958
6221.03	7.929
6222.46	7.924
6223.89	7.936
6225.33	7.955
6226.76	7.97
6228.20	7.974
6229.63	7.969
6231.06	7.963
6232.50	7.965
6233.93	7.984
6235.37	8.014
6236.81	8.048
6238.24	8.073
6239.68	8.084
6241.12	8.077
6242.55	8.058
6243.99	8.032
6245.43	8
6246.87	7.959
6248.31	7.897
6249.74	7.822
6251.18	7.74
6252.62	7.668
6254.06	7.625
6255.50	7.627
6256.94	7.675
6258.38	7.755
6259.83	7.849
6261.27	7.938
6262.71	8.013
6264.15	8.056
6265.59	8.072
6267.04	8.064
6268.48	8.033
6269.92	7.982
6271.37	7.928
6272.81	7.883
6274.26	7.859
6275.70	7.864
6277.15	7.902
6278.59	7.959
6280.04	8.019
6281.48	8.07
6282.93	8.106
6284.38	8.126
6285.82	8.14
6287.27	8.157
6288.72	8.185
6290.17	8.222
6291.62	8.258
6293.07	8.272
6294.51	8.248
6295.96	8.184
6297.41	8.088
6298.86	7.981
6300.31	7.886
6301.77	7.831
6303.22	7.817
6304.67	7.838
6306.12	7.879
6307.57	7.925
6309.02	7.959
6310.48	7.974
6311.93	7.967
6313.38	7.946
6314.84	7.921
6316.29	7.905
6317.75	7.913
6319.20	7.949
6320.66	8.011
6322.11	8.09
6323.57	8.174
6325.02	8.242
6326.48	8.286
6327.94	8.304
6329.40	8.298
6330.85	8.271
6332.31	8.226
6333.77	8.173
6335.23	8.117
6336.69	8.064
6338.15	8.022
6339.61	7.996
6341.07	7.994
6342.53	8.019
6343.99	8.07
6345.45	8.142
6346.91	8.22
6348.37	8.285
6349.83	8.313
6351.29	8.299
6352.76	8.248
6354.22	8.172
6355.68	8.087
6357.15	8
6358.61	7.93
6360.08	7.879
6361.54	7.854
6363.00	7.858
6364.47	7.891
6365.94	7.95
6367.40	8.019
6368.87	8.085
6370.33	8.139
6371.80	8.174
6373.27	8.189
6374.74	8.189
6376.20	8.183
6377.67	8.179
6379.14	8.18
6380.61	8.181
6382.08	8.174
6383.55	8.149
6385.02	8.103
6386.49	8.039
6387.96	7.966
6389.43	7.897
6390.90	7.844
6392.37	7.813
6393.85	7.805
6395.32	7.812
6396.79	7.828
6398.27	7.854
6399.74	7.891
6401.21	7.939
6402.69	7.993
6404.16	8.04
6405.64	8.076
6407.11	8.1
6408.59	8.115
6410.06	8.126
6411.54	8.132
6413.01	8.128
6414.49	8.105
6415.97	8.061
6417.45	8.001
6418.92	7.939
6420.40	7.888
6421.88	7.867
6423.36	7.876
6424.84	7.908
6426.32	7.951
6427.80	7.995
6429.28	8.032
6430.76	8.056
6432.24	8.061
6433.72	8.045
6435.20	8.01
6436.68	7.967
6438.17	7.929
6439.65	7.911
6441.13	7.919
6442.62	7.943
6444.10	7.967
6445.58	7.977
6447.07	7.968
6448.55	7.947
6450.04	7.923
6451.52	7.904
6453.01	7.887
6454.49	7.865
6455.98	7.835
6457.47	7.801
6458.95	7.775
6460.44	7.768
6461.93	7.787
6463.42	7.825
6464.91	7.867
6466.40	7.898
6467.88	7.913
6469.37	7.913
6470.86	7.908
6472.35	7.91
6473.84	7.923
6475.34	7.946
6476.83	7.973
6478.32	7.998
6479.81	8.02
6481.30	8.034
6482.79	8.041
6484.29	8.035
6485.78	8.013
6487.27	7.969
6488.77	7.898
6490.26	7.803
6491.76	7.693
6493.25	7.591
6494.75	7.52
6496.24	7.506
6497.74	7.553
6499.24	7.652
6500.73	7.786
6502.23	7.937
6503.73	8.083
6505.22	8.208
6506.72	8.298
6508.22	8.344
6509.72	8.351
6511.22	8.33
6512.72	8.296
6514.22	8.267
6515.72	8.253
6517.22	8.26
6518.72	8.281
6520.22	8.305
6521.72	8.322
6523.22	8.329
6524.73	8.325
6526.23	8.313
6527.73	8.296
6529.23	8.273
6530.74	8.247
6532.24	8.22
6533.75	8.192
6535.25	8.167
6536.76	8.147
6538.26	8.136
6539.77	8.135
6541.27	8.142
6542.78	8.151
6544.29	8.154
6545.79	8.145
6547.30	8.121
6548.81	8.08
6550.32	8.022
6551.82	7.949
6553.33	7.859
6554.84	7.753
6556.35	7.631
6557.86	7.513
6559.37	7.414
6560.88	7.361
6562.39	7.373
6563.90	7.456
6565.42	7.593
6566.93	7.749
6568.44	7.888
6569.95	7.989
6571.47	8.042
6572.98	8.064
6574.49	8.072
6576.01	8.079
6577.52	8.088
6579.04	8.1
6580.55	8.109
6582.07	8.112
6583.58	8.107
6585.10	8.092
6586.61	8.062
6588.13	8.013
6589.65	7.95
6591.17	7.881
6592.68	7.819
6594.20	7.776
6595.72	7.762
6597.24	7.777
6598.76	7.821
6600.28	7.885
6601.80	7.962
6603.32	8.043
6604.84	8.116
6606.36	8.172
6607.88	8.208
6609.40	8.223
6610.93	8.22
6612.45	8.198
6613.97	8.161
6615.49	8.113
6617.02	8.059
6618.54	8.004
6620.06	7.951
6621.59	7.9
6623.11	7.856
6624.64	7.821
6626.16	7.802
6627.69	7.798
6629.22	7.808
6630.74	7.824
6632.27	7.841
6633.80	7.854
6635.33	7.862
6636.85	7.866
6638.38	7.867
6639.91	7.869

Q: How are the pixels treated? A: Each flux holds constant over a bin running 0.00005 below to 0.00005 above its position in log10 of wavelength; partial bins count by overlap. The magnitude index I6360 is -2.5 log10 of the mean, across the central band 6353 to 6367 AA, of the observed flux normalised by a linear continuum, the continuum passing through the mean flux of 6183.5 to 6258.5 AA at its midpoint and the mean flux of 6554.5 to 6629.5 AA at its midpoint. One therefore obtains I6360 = 0.004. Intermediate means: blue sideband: 8.06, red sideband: 7.92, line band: 7.97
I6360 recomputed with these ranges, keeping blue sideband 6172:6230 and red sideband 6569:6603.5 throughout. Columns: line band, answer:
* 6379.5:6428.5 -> 0.01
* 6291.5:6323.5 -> 0.02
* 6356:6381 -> 0.00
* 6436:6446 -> 0.01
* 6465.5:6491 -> 0.01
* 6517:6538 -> -0.03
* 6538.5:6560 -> 0.01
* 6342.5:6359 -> -0.01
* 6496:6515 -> -0.01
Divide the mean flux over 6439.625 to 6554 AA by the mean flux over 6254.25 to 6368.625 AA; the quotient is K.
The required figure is 1.00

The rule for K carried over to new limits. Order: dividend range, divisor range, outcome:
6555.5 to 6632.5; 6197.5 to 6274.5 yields 0.99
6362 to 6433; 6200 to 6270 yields 1.00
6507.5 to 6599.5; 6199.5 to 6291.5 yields 1.00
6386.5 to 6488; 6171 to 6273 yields 0.99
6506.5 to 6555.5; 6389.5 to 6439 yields 1.03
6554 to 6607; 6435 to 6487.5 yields 0.99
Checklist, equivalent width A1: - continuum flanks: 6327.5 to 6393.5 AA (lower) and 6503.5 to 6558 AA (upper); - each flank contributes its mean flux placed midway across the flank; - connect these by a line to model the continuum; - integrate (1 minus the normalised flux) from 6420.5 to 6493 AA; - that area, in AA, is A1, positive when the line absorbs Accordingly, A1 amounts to 1.9 AA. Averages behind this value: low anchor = 8.09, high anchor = 8.17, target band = 7.92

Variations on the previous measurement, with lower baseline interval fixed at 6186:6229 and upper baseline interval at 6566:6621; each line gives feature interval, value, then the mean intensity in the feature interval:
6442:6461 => 0.41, 7.89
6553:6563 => 0.60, 7.55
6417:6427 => 0.19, 7.92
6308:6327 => 0.20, 8.02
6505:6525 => -0.64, 8.3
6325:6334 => -0.18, 8.26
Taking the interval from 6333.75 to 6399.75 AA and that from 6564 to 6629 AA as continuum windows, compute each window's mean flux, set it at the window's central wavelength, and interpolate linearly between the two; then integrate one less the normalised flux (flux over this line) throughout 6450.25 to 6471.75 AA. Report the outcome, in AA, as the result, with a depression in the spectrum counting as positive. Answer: 0.4 AA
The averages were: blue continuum 8.05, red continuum 7.98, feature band 7.86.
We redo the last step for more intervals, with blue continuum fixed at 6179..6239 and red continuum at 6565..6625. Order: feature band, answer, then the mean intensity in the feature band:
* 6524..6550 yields -0.5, 8.19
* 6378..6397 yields 0.2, 7.99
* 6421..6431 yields 0.1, 7.95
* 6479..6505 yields 0.6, 7.84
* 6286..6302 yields 0.0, 8.12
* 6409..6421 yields 0.0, 8.06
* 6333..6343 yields 0.0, 8.05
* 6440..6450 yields 0.1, 7.95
